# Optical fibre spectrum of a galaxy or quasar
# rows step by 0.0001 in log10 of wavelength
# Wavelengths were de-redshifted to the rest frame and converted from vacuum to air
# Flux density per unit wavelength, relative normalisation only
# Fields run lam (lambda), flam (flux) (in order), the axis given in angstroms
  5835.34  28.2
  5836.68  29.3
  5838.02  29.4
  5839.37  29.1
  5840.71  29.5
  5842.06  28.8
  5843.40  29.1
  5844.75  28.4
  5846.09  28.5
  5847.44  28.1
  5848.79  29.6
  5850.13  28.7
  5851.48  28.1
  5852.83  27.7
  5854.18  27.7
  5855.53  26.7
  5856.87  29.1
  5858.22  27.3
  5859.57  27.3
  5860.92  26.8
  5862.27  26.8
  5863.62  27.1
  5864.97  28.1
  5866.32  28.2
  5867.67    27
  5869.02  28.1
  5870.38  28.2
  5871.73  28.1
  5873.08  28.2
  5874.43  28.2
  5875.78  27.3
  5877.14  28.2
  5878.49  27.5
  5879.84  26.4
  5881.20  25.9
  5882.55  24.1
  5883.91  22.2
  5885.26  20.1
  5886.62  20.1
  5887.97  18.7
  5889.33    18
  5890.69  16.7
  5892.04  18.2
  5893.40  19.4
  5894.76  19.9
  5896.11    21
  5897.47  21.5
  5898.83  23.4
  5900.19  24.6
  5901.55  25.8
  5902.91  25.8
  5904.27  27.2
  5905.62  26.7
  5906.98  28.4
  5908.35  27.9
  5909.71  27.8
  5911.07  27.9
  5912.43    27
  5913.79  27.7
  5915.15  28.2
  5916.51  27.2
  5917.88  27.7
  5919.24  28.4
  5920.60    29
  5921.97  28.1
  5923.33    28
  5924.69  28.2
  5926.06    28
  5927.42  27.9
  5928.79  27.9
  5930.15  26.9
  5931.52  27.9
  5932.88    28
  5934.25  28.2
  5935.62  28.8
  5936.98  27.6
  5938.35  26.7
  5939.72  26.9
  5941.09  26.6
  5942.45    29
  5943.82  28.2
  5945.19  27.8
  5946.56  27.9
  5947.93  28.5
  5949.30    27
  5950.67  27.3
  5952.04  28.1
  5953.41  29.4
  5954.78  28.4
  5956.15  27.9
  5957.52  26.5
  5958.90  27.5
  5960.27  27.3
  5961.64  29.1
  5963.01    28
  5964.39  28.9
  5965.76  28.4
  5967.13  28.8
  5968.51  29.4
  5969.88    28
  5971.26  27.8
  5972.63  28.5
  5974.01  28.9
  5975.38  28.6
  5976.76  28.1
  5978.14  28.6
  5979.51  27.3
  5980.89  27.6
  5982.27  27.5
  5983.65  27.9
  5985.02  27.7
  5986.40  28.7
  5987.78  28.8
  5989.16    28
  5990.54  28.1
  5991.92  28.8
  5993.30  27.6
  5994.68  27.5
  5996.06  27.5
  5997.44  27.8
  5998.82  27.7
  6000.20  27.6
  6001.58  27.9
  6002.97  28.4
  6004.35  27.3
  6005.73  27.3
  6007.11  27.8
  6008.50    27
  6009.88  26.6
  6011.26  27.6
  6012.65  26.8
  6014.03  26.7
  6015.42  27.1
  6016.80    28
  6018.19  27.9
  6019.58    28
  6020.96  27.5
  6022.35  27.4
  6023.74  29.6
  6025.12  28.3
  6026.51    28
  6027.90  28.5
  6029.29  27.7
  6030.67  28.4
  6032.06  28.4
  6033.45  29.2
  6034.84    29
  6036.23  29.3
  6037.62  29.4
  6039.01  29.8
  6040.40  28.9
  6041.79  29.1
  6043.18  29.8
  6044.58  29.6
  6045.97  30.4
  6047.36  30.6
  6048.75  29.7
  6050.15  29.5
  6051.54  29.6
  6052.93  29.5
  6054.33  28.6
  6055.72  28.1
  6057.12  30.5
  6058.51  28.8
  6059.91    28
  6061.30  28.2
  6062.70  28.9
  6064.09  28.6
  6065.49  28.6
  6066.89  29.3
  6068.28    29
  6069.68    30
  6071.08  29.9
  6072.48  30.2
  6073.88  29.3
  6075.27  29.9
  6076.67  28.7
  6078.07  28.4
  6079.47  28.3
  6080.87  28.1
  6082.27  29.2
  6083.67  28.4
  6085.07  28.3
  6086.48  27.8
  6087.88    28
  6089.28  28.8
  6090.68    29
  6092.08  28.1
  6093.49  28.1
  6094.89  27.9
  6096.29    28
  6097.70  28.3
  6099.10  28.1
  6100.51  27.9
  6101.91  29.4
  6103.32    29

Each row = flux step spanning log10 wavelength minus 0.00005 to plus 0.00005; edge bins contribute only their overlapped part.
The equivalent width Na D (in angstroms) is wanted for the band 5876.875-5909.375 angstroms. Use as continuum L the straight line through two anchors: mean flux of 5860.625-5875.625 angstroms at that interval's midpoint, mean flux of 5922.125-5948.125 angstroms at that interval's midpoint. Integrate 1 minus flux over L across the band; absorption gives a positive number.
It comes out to 5.3 angstroms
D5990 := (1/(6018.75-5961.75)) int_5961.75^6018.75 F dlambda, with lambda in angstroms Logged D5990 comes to 27.9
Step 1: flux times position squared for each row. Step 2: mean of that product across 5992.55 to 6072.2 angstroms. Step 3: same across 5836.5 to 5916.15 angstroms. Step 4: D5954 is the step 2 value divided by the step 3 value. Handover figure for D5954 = 1.2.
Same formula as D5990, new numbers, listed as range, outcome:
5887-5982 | 26.8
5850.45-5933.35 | 26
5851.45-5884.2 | 27.2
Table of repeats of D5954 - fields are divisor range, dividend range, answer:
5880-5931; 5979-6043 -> 1.16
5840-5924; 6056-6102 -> 1.17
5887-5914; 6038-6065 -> 1.31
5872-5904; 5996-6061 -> 1.29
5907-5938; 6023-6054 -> 1.09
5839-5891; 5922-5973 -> 1.08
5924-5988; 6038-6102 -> 1.07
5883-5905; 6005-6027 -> 1.34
